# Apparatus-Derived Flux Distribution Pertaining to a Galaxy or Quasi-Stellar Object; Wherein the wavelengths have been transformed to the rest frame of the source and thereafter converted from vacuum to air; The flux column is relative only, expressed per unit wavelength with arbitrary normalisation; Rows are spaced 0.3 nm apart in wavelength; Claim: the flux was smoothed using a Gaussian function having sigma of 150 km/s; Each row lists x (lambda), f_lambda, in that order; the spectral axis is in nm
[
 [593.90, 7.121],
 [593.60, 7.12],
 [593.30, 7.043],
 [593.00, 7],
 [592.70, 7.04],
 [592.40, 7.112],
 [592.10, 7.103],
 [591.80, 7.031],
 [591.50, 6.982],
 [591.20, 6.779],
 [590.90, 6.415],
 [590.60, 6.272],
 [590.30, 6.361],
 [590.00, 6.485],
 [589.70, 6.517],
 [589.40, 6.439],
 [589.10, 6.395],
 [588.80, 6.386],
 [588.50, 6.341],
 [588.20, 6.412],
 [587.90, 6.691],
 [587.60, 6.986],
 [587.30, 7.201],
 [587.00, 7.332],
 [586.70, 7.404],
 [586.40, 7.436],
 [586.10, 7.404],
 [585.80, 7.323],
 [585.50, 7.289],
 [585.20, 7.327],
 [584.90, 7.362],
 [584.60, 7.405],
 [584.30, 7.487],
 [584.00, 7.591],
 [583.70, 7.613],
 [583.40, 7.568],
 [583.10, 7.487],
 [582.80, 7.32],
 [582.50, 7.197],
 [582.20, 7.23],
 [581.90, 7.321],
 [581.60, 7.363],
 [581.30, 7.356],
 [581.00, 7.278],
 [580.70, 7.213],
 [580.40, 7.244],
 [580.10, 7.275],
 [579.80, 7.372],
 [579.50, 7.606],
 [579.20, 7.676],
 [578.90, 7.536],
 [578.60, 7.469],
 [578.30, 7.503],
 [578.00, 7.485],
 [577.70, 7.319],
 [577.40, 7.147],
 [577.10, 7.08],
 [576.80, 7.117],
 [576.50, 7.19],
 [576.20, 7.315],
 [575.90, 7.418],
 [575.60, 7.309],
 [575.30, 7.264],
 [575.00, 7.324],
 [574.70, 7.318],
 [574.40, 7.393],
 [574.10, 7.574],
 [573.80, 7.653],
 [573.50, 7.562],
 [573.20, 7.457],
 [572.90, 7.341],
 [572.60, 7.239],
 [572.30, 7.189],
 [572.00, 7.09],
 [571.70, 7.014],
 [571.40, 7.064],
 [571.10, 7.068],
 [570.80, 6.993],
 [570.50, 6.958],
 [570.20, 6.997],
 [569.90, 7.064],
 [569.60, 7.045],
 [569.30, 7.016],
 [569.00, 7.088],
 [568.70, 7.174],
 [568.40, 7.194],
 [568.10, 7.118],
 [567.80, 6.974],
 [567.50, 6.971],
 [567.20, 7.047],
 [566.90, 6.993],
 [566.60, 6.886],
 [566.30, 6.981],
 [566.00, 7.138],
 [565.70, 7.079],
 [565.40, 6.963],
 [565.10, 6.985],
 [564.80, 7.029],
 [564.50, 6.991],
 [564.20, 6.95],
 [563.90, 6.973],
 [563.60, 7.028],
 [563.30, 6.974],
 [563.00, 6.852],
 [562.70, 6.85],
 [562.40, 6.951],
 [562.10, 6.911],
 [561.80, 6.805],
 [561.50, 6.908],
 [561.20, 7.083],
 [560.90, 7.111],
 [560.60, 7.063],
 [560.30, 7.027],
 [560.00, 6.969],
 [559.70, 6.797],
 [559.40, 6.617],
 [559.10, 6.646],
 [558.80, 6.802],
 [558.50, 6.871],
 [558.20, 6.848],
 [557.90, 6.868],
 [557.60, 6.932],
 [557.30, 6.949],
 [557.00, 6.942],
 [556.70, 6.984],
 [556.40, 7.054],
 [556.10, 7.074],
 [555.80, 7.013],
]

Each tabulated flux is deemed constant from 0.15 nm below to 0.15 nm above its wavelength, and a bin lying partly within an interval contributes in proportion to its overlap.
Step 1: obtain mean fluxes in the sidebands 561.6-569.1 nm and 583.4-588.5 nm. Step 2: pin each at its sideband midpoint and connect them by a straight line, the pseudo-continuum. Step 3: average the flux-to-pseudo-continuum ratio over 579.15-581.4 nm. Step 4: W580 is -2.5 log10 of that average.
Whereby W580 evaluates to -0.03 mag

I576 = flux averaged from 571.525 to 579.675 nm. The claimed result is 7.35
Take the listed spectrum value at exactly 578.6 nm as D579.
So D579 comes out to 7.469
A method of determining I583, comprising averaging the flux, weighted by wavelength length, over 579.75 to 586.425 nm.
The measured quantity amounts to 7.37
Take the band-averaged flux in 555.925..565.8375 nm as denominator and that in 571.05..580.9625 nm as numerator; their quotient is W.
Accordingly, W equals 1.1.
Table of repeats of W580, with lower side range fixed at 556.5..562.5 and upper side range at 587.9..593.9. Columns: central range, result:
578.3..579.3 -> -0.12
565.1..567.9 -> -0.02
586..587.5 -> -0.09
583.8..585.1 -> -0.11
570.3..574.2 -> -0.06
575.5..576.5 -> -0.08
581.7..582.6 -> -0.08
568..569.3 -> -0.04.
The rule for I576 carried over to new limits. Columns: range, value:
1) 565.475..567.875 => 7.01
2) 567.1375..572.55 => 7.06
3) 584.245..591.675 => 6.89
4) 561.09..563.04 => 6.91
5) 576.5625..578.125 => 7.22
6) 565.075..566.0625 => 7.04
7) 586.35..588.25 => 7.08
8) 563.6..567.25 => 7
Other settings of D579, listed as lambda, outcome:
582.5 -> 7.197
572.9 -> 7.341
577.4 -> 7.147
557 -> 6.942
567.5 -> 6.971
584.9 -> 7.362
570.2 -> 6.997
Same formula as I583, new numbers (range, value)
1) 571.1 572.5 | 7.09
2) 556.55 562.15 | 6.9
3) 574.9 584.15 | 7.36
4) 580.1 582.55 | 7.28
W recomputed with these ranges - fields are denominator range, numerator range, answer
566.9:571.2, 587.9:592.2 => 0.93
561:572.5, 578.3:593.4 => 1.01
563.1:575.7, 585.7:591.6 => 0.95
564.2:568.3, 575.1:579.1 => 1.04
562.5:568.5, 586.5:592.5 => 0.96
